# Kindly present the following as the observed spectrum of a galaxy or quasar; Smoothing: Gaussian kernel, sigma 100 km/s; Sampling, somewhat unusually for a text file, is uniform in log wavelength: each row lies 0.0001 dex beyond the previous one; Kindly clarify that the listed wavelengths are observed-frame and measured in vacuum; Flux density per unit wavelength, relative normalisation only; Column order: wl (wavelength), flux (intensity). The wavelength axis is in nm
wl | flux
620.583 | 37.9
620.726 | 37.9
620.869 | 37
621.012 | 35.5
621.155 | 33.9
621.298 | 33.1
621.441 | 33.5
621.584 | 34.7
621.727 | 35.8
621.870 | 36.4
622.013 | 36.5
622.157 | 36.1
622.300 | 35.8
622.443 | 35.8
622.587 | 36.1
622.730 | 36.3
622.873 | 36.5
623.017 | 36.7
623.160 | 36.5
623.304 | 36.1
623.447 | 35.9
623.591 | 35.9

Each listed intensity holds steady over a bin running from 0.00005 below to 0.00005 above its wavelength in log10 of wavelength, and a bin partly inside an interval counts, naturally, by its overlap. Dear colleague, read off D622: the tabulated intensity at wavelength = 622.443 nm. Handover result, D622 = 35.8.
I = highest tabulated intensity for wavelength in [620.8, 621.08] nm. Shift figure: 37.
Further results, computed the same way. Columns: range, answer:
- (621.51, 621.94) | 36.4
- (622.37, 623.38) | 36.7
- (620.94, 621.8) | 35.8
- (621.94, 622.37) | 36.5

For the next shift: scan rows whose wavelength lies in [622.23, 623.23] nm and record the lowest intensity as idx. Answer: 35.8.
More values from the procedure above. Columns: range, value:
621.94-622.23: 36.1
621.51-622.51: 34.7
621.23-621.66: 33.1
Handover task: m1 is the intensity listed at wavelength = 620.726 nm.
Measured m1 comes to 37.9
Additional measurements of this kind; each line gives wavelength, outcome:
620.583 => 37.9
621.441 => 33.5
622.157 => 36.1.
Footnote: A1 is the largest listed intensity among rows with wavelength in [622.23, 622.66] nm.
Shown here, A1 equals 36.1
